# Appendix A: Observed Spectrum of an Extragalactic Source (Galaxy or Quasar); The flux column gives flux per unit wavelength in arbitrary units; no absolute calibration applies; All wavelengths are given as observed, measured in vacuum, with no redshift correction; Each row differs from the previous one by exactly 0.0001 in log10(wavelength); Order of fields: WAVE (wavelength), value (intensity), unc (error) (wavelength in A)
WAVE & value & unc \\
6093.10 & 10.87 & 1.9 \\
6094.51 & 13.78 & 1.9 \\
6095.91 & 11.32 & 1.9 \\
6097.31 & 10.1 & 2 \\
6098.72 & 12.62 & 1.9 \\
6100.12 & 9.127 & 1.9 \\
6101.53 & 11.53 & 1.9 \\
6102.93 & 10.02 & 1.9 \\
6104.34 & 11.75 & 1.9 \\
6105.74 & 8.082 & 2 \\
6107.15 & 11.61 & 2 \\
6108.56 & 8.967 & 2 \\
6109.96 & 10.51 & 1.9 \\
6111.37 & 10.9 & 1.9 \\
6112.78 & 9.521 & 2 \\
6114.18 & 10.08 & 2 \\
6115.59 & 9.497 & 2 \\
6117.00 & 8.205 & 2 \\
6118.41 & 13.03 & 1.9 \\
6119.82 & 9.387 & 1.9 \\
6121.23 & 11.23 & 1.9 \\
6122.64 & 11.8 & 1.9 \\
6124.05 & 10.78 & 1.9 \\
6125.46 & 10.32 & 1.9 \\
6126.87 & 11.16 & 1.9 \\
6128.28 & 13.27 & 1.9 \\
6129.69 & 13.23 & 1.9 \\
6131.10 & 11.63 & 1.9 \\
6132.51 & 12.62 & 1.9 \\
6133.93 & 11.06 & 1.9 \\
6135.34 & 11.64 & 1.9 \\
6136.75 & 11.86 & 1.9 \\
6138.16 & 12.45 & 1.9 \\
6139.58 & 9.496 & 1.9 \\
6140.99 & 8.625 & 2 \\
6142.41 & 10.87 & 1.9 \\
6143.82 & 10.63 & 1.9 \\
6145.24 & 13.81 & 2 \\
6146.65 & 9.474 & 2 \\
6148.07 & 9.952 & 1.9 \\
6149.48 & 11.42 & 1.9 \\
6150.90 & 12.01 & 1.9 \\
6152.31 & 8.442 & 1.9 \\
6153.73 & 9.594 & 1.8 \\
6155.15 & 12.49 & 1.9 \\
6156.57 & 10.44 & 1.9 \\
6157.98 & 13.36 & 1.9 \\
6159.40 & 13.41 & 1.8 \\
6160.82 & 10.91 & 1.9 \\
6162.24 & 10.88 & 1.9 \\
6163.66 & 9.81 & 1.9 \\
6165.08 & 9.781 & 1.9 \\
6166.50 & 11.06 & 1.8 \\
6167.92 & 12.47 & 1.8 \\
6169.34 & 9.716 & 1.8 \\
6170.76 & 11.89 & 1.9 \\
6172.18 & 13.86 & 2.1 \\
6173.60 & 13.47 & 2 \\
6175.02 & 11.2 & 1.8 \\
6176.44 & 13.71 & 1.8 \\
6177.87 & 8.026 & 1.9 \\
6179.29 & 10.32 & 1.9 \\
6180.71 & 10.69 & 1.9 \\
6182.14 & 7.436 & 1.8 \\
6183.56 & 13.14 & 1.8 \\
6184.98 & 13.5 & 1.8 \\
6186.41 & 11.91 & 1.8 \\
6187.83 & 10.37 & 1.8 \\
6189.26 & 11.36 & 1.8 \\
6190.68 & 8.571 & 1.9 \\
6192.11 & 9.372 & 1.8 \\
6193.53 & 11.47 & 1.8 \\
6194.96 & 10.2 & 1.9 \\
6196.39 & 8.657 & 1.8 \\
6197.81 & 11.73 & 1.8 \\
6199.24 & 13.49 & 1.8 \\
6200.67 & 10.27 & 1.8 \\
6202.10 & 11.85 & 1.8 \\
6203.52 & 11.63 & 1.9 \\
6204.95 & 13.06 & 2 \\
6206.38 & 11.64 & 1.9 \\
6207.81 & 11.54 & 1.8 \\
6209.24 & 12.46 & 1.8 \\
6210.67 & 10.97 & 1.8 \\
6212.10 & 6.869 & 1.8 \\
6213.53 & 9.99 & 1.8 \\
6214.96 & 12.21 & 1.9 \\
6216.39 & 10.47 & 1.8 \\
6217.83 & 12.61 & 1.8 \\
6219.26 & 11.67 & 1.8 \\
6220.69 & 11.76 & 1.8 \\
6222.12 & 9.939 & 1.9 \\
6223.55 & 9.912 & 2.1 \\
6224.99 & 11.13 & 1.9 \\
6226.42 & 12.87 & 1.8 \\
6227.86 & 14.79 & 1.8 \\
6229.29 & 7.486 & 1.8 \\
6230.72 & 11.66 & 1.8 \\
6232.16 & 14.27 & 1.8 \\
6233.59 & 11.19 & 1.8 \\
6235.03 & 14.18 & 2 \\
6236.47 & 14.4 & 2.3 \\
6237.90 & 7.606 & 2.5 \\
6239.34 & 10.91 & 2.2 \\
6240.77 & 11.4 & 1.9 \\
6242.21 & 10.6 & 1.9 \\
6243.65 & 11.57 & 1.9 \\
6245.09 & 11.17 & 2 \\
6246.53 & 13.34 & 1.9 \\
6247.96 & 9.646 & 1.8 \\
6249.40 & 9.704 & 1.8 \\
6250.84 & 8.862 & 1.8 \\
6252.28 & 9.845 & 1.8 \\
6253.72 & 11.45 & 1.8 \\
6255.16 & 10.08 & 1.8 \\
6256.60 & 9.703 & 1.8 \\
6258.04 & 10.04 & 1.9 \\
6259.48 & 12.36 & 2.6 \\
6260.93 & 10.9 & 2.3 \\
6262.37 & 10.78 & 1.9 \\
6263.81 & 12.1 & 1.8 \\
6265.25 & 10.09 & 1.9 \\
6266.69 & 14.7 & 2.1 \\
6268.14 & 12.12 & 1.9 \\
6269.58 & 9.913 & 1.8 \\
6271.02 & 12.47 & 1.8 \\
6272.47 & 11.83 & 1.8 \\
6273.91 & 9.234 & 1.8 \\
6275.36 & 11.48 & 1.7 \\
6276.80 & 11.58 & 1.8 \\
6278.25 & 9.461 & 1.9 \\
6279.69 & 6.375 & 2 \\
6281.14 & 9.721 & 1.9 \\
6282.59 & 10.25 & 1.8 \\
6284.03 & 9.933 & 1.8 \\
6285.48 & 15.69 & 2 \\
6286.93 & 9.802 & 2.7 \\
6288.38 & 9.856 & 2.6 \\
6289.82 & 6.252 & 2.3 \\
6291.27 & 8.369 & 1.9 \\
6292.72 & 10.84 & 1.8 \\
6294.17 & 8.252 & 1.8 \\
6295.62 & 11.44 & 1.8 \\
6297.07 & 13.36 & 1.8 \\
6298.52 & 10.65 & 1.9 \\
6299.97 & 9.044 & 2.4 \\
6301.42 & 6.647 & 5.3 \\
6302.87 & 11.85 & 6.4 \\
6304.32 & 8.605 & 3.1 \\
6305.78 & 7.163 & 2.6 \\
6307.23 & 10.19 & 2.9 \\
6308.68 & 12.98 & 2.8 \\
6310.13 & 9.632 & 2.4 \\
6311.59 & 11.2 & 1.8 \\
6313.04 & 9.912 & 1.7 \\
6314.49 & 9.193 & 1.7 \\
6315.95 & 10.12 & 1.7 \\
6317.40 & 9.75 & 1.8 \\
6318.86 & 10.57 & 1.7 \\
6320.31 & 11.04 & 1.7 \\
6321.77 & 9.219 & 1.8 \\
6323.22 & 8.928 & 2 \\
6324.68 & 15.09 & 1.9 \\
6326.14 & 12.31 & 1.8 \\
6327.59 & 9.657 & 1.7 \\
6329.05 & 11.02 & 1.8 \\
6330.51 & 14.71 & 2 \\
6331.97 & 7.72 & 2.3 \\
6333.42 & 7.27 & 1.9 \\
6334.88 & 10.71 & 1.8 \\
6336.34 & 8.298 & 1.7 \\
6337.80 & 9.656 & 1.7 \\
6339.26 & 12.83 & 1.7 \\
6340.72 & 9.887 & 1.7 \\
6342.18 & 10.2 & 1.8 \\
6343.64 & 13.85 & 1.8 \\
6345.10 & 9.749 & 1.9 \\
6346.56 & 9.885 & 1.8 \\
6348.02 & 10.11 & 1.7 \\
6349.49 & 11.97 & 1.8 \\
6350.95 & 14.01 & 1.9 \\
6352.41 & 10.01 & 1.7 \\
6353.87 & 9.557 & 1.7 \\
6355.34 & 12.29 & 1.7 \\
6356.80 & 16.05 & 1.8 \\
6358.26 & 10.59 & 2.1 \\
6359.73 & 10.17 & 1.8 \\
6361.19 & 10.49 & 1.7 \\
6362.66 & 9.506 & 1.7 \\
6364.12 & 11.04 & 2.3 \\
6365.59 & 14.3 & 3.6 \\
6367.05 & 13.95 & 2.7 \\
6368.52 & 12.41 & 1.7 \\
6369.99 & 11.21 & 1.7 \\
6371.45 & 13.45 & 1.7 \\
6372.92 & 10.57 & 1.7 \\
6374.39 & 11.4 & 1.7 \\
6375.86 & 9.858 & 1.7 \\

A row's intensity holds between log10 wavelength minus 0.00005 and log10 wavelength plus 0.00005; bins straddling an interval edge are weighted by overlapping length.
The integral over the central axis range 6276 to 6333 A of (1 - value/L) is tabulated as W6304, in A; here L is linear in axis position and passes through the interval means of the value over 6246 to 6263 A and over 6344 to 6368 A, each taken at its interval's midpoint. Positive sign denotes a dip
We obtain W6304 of 4.2 A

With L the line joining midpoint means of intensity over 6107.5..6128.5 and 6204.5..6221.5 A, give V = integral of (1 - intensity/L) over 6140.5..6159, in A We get -0.3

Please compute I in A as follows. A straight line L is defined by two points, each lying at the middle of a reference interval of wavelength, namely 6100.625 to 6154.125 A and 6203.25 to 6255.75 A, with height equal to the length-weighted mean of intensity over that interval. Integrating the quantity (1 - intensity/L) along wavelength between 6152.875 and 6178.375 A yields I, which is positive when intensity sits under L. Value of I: -1.2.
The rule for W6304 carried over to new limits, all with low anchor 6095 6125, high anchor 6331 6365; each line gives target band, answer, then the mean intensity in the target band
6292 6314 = 1.2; 10.1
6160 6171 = -0.2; 10.8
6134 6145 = -0.4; 10.9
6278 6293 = 1.4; 9.66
